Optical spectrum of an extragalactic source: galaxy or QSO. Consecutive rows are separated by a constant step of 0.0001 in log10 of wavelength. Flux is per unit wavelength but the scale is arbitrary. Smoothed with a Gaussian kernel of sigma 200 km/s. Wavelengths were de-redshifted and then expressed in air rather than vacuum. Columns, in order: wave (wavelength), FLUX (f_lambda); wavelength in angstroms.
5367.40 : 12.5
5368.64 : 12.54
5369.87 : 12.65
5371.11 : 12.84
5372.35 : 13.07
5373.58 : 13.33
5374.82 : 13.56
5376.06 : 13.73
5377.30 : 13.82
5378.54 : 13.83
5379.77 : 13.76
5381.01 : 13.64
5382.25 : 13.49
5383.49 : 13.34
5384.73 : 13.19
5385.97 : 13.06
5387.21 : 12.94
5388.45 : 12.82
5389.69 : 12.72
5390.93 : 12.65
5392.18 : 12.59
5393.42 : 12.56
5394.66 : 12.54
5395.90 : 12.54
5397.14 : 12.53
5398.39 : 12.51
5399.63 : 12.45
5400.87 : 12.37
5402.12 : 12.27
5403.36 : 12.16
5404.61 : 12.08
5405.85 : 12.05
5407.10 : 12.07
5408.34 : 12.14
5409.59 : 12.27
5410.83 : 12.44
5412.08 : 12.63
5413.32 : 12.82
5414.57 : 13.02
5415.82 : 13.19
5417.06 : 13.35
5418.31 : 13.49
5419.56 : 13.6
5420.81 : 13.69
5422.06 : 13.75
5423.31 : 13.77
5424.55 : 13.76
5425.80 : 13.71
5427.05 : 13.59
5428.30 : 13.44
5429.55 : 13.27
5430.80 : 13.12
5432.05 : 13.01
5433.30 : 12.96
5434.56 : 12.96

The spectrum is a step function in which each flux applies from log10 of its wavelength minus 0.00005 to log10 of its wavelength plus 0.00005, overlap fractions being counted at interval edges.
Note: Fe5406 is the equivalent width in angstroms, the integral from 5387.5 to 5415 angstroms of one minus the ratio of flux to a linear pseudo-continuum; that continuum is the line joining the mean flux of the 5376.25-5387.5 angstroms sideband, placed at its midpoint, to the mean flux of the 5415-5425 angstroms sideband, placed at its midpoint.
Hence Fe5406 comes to 2.1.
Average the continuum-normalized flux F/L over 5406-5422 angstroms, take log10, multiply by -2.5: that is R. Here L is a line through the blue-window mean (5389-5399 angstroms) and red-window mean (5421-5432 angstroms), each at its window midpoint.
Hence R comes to 0.023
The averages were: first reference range 12.6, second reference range 13.5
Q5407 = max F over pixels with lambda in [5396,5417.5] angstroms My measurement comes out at 13.35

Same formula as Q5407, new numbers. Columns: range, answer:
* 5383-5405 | 13.34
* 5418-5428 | 13.77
